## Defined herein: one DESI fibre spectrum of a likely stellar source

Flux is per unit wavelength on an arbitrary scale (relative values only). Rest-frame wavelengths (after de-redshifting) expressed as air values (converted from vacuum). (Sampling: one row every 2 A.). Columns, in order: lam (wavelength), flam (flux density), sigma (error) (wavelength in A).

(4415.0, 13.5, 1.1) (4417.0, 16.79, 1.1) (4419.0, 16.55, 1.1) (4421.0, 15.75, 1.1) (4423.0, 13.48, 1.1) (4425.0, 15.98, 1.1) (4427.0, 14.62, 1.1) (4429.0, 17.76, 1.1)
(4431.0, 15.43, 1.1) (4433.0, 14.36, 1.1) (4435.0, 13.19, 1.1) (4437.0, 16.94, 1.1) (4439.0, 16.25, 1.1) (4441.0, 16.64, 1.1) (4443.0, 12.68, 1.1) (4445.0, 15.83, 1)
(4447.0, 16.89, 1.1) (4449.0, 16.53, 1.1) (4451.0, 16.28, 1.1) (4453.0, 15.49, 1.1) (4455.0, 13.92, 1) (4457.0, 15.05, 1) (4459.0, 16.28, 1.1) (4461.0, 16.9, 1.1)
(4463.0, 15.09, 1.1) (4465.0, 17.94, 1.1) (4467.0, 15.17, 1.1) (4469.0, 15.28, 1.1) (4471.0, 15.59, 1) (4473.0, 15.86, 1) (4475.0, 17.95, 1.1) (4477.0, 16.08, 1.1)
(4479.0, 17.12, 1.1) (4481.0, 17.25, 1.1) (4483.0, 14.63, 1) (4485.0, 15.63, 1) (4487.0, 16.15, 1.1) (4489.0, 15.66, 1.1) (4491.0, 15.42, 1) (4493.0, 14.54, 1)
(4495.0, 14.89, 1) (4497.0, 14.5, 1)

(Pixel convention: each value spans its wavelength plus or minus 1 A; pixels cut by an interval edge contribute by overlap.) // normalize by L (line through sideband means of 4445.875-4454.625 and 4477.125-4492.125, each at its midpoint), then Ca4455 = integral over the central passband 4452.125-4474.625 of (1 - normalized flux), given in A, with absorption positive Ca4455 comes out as 0.4 A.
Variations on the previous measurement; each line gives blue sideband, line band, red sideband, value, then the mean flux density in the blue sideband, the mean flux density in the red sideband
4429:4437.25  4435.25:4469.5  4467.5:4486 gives -0.5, 15.1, 16.1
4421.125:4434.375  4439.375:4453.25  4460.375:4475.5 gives -0.1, 15.2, 16.1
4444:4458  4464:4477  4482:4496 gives -0.7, 15.7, 15.3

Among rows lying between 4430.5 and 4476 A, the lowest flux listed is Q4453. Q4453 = 12.68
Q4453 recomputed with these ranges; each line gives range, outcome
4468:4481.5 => 15.28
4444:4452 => 15.83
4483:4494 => 14.54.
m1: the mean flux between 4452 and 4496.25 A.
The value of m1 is 15.8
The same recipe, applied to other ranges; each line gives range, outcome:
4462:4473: 15.8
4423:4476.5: 15.7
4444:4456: 15.8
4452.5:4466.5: 15.8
